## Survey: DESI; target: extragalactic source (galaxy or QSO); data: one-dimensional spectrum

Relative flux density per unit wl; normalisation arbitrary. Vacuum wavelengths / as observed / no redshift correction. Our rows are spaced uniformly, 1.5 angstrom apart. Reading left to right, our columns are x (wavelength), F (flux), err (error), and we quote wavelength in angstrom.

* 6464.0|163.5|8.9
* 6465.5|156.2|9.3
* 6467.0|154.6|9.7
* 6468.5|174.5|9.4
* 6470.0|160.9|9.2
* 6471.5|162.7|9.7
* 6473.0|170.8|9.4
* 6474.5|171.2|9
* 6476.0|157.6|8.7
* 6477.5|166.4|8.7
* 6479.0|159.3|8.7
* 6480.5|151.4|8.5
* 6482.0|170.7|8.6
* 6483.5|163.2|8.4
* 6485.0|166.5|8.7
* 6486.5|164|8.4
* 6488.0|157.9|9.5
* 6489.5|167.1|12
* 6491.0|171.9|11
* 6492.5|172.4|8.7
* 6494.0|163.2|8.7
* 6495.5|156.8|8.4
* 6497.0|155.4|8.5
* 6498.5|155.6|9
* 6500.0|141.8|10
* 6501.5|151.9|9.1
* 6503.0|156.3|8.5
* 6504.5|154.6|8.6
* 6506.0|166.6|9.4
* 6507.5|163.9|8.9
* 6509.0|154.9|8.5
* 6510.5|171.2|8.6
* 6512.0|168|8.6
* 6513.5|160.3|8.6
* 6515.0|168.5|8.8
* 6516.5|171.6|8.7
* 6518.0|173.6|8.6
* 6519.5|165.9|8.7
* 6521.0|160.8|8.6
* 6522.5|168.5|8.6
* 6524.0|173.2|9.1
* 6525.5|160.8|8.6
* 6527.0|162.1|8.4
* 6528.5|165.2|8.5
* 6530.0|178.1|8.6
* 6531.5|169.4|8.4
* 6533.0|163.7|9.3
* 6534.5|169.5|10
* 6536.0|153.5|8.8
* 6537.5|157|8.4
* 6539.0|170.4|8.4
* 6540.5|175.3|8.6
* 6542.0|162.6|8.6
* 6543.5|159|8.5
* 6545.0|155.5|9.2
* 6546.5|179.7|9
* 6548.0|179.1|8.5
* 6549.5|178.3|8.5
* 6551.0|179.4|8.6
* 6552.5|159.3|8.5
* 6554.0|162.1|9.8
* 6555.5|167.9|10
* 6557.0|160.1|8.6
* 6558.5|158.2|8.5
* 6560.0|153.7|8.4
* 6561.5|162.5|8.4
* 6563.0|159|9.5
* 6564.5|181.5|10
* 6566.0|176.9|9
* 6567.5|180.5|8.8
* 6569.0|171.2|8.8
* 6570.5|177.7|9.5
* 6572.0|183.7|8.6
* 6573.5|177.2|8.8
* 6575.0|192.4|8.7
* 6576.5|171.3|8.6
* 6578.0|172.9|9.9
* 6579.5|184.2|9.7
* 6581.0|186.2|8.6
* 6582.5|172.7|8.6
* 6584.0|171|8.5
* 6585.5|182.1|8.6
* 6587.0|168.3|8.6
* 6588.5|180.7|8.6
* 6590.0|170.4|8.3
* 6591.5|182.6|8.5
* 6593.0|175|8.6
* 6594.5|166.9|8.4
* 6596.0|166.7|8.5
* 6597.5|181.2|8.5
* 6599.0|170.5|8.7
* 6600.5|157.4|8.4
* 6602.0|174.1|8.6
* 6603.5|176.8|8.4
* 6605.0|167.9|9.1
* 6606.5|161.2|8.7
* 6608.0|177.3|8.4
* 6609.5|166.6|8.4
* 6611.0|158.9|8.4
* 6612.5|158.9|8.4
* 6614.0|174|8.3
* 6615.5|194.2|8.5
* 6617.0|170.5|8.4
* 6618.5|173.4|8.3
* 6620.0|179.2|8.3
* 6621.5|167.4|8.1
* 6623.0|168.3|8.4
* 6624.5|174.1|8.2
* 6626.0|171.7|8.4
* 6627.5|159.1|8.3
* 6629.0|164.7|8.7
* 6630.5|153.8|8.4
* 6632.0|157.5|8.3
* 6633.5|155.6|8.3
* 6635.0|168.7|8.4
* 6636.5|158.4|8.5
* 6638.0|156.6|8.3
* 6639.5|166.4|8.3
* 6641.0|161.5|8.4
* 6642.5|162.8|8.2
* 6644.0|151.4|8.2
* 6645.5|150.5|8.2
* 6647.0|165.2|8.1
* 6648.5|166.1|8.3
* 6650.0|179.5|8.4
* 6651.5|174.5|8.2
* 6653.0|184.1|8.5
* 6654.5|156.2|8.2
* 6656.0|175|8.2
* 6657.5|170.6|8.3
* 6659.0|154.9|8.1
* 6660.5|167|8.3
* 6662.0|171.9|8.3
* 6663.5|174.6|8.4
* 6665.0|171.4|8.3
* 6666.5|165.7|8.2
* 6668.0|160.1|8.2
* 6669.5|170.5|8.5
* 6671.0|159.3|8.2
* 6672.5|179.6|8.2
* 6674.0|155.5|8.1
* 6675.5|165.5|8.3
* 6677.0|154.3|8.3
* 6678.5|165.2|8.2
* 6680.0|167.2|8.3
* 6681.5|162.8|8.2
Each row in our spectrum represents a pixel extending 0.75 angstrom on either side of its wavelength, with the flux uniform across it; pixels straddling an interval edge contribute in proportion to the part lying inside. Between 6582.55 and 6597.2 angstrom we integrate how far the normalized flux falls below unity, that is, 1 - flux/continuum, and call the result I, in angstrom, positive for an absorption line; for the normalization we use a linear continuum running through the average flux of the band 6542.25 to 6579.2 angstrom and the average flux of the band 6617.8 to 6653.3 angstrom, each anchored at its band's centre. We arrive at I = -0.5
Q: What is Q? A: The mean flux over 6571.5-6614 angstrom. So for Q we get 173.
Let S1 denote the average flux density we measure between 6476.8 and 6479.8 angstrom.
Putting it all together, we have 163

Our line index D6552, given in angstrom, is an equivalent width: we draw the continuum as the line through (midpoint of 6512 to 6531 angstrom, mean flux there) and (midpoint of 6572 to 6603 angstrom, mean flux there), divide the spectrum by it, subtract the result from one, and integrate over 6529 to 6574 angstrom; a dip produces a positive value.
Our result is 0.63 angstrom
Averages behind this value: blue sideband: 167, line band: 169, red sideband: 175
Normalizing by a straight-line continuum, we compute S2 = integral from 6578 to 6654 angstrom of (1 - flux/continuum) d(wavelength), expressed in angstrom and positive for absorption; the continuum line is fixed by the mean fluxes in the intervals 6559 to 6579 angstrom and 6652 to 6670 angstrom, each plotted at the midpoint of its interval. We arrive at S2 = 0.8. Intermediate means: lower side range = 174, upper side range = 169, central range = 169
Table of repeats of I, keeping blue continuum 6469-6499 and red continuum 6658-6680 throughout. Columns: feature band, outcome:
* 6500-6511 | 0.4 angstrom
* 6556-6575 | -0.8 angstrom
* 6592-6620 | -1.0 angstrom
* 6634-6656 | 0.1 angstrom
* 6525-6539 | -0.1 angstrom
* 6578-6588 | -0.8 angstrom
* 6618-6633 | -0.1 angstrom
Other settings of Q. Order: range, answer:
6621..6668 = 165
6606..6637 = 167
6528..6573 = 168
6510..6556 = 167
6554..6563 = 160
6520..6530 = 166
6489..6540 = 164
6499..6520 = 162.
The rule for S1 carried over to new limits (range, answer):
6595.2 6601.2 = 169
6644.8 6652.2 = 167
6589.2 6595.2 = 174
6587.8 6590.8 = 176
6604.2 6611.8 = 166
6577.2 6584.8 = 177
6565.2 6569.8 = 176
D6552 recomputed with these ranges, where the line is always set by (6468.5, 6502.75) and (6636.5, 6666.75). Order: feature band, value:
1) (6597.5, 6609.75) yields -0.36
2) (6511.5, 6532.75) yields -0.60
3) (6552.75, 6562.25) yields 0.18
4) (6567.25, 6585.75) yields -1.61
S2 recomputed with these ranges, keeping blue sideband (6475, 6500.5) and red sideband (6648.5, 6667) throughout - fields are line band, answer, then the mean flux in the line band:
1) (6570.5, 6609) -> -1.9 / 175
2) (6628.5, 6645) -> 0.9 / 160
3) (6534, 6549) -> -0.2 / 166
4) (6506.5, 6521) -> -0.3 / 166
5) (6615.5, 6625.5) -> -0.3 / 174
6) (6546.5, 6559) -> -0.3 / 169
